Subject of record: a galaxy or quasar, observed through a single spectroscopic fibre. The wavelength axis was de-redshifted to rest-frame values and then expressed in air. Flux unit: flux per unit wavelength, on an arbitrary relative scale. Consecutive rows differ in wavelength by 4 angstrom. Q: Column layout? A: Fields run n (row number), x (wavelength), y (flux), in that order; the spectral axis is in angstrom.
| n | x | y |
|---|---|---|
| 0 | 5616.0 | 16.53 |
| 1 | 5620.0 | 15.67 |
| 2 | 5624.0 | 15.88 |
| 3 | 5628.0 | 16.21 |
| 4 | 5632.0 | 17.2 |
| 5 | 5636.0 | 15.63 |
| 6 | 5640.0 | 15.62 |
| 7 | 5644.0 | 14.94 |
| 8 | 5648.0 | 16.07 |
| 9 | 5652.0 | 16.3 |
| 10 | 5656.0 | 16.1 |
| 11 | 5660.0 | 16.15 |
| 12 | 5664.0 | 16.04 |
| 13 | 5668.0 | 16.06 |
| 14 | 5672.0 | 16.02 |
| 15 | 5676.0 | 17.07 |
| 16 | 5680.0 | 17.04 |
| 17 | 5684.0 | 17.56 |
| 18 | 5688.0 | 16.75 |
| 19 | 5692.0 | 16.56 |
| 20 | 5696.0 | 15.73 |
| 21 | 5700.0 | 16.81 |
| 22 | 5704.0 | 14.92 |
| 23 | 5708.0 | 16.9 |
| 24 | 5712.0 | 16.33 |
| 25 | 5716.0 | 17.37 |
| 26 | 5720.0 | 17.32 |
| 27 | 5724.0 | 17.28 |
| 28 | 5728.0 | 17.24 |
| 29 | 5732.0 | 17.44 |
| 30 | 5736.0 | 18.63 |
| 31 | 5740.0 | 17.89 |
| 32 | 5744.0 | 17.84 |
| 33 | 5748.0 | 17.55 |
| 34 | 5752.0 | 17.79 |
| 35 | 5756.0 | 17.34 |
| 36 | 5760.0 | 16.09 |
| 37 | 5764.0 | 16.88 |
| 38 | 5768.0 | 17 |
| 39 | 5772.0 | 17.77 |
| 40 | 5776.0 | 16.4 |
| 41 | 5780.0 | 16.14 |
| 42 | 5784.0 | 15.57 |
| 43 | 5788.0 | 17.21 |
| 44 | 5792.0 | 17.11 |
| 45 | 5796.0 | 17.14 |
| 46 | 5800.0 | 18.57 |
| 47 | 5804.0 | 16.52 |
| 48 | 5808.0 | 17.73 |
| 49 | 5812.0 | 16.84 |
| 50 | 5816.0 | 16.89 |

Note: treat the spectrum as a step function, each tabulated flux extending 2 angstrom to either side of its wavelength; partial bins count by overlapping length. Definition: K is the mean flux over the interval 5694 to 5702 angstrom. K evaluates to 16.3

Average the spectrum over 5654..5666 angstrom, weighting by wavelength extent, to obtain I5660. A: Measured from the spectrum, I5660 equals 16.1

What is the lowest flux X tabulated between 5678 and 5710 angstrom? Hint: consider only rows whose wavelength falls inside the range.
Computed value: 14.92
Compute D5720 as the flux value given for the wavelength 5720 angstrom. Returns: 17.32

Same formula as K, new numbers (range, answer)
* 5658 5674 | 16.1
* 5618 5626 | 15.8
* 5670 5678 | 16.5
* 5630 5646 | 15.8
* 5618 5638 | 16.1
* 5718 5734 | 17.3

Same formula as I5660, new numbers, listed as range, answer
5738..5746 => 17.9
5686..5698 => 16.3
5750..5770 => 17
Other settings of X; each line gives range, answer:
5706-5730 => 16.33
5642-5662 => 14.94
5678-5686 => 17.04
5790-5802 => 17.11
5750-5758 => 17.34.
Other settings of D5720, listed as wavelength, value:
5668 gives 16.06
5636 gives 15.63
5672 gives 16.02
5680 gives 17.04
